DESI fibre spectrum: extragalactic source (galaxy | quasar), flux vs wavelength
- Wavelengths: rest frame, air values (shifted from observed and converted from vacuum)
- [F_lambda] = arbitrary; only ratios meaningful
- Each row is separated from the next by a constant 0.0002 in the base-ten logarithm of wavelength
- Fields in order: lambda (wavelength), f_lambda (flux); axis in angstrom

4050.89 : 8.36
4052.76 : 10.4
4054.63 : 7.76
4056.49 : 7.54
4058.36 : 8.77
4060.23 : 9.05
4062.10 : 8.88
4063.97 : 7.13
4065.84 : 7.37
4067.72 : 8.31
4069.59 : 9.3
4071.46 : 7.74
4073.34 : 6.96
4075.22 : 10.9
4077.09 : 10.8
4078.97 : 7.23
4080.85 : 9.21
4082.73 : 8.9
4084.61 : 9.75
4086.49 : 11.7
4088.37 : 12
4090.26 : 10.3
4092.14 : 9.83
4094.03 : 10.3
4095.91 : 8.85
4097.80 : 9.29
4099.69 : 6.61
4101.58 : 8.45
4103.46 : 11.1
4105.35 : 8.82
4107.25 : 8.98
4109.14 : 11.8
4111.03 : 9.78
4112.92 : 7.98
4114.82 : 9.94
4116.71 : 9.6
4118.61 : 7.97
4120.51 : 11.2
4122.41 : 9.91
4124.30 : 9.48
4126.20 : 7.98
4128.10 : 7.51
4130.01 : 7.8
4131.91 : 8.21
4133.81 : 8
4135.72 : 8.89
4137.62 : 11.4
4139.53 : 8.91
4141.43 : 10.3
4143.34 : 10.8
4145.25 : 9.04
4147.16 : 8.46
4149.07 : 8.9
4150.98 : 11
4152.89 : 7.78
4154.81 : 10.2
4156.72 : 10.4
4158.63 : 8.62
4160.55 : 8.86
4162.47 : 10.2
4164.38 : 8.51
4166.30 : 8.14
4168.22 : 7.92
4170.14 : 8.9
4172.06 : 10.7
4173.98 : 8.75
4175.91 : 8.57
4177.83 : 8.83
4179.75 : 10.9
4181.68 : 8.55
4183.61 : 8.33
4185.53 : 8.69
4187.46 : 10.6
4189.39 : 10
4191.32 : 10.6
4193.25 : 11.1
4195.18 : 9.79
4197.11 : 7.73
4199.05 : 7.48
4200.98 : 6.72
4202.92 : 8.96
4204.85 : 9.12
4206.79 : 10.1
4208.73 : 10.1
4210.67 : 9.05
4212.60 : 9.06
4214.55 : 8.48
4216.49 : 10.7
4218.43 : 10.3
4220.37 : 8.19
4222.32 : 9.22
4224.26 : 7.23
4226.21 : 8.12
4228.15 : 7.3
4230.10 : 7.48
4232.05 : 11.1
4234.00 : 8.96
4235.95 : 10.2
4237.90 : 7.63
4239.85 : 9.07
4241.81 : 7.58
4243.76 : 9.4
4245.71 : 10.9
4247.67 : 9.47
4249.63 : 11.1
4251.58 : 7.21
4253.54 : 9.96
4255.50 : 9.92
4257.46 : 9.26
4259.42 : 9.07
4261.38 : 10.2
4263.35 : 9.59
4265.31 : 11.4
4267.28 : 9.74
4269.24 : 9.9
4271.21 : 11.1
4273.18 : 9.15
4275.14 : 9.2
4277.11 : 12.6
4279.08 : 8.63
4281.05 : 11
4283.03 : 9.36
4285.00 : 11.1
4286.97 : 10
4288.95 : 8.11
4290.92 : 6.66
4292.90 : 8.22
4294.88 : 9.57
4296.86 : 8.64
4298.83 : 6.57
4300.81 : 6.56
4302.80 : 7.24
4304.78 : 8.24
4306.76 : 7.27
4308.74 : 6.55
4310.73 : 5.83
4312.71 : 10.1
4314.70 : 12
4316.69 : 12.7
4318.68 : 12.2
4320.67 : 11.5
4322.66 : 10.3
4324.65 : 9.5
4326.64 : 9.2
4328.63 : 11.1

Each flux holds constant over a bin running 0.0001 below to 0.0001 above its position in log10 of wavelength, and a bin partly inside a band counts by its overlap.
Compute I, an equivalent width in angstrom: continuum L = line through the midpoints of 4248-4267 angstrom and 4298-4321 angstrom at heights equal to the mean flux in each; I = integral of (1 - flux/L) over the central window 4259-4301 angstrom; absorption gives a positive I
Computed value -0.3 angstrom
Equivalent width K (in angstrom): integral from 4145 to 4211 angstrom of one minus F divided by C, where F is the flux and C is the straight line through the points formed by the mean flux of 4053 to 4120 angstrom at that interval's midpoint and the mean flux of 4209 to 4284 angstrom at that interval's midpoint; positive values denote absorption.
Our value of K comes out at 0.8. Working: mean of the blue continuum 9.14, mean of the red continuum 9.43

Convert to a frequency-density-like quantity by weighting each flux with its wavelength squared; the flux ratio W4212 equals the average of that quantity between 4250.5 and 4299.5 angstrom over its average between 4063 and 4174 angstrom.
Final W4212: 1.1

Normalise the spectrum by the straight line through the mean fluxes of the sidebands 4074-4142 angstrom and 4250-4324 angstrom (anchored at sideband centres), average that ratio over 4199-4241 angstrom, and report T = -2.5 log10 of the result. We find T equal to 0.06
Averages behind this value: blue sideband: 9.42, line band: 8.87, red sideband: 9.38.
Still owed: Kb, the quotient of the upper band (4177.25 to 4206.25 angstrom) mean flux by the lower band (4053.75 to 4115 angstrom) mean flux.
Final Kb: 1.0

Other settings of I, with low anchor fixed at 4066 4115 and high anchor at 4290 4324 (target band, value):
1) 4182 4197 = -0.9 angstrom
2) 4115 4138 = 0.8 angstrom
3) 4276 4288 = -2.0 angstrom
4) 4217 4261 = -0.3 angstrom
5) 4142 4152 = -0.5 angstrom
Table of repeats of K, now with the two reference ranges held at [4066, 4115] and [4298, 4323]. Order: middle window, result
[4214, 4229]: 0.7 angstrom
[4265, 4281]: -2.0 angstrom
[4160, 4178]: 0.6 angstrom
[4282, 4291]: -0.3 angstrom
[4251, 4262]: -0.3 angstrom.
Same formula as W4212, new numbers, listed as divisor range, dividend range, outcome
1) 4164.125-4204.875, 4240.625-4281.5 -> 1.12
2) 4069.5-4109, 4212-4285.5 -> 1.08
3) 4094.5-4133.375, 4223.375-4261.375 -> 1.06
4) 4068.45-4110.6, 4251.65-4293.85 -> 1.11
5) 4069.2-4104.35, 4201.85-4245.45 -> 1.02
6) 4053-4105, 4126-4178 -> 1.04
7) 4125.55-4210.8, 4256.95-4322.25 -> 1.09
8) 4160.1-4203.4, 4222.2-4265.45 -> 1.04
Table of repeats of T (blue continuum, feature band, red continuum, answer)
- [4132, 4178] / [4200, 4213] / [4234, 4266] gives 0.04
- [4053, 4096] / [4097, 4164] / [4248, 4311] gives -0.02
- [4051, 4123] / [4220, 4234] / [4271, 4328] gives 0.10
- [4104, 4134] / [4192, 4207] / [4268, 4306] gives 0.03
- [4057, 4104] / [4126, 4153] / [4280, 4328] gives 0.01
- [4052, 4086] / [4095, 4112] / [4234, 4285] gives -0.05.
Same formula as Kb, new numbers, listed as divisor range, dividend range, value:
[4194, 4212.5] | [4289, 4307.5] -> 0.87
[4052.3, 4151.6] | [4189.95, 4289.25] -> 1.02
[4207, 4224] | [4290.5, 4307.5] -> 0.83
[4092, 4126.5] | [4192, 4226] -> 0.96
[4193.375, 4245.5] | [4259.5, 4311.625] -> 1.01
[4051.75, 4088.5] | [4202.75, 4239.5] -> 1.01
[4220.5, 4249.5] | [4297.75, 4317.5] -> 0.93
